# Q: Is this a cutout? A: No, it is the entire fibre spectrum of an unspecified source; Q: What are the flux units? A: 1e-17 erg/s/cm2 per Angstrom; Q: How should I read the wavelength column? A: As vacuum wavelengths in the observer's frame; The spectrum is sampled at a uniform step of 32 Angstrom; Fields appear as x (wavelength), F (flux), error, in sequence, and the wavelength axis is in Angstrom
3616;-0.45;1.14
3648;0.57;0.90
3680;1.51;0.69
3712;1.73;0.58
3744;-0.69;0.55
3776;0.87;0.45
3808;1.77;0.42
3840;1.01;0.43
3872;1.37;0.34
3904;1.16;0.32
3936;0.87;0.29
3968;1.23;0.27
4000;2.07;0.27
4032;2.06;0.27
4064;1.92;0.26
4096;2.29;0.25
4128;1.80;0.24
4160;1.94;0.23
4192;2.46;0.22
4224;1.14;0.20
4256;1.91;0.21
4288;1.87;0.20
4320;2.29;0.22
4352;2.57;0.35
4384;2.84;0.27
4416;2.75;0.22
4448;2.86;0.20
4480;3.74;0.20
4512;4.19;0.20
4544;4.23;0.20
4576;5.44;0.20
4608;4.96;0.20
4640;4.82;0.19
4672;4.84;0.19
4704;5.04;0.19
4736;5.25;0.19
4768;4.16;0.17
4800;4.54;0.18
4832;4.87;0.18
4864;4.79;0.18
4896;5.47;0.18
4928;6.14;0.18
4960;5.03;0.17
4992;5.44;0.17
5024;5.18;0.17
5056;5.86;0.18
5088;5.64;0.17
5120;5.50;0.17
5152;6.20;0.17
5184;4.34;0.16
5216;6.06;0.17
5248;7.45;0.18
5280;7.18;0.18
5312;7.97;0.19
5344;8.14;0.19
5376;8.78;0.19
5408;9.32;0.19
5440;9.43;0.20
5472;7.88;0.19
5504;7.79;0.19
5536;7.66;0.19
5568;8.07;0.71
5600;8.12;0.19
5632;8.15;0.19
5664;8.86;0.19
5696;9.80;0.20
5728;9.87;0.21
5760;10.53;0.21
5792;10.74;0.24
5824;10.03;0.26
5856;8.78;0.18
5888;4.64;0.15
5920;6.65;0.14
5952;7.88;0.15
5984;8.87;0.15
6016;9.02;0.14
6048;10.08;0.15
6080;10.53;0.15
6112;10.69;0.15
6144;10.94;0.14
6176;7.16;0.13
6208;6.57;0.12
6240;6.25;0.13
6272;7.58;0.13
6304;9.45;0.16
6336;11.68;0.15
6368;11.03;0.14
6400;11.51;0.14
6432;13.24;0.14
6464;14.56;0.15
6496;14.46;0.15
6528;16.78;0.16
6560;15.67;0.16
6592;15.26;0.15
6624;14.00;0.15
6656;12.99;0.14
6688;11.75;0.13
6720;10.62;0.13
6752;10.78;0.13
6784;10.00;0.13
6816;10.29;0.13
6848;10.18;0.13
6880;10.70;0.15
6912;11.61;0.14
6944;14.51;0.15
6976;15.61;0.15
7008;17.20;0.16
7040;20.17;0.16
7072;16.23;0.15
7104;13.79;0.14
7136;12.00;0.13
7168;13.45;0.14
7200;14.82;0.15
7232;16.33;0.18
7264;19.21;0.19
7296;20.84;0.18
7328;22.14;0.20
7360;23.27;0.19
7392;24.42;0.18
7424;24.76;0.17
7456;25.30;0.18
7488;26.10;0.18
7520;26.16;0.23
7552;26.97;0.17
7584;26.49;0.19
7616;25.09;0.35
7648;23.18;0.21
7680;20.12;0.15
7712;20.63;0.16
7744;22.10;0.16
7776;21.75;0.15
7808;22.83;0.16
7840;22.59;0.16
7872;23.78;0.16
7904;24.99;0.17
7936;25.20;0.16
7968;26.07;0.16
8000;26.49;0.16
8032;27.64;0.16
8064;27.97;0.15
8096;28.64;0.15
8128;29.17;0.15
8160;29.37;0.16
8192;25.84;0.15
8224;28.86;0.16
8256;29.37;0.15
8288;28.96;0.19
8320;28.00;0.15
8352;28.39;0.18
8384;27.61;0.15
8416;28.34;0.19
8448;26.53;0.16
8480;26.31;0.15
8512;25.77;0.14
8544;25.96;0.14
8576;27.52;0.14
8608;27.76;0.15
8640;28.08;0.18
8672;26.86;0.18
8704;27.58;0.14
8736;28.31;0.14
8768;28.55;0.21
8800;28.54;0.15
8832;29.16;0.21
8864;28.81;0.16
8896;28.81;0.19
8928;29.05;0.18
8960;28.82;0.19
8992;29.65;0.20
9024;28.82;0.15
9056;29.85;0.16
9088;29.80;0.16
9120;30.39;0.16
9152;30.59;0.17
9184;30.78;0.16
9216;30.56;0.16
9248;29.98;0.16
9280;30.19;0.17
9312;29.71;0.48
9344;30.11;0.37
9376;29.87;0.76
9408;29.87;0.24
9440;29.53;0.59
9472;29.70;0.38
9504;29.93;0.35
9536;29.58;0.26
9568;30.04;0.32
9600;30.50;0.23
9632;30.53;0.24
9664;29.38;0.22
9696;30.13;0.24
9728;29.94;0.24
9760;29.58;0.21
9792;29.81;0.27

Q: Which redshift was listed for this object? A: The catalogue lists 0.000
